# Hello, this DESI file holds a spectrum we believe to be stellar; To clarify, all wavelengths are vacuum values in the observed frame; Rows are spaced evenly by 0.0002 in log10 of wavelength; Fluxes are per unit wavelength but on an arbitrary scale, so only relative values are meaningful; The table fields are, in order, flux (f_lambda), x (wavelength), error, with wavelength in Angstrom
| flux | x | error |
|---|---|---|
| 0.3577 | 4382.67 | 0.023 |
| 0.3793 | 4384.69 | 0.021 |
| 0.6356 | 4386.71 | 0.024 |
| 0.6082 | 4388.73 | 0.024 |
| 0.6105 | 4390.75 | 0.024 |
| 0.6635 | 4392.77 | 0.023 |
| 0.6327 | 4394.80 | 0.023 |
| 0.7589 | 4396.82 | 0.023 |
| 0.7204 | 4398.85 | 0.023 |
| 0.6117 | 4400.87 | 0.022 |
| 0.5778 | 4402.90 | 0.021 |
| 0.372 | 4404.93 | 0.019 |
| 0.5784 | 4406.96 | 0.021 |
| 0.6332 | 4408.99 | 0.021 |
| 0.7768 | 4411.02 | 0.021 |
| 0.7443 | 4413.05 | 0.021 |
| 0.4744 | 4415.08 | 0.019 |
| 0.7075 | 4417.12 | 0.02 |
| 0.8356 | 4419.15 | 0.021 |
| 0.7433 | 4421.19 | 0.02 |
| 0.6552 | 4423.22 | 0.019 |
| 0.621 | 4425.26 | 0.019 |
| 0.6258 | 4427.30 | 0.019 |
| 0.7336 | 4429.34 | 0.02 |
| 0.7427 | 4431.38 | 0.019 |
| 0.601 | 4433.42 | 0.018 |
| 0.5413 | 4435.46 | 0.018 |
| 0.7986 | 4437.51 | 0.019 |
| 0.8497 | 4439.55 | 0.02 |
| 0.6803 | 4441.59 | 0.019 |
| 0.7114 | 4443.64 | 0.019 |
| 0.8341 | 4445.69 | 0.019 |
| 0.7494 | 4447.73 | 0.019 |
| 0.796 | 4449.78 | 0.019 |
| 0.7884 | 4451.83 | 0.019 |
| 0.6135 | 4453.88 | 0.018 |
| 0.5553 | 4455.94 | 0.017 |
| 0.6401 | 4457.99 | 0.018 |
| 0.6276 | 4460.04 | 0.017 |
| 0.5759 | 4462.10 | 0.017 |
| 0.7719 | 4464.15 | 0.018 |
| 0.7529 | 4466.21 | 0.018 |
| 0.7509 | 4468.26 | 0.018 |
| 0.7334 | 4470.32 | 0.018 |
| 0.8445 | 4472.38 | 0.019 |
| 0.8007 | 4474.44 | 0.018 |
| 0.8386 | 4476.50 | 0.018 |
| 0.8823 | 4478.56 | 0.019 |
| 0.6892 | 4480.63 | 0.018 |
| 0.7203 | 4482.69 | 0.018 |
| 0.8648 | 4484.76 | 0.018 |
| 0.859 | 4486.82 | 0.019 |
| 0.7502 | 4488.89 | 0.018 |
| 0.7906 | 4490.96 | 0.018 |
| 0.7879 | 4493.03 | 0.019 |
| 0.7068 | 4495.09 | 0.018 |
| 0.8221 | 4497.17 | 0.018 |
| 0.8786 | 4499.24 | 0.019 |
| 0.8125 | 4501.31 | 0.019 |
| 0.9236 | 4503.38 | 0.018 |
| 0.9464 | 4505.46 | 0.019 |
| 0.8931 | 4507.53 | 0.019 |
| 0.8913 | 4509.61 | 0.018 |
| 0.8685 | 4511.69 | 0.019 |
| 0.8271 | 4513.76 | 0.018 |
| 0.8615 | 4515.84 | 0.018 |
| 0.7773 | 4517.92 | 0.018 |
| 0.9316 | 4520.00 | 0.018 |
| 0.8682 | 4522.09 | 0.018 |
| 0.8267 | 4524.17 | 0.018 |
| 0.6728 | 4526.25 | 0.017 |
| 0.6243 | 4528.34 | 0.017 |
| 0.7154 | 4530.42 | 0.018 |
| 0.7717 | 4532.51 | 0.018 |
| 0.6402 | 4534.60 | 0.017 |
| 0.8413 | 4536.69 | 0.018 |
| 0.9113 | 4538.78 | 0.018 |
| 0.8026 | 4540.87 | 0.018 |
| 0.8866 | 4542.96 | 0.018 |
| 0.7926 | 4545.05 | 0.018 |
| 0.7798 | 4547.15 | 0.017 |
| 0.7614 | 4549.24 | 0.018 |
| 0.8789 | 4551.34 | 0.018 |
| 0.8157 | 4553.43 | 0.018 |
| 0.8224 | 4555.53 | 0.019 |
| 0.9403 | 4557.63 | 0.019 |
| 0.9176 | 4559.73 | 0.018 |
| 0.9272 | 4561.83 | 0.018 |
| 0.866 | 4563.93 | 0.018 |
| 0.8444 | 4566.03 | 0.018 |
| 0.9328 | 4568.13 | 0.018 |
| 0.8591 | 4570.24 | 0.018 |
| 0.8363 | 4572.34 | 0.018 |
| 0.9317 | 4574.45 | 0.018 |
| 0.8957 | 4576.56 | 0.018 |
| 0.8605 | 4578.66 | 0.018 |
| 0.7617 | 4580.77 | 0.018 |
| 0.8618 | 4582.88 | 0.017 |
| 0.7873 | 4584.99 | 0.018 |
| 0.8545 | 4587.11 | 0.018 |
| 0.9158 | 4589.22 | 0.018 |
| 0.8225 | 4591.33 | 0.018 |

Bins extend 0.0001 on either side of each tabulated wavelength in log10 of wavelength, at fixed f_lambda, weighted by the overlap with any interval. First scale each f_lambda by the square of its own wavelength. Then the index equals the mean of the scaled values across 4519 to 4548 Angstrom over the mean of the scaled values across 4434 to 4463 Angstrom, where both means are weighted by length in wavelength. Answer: 1.18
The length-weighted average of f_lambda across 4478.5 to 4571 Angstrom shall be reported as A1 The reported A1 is 0.826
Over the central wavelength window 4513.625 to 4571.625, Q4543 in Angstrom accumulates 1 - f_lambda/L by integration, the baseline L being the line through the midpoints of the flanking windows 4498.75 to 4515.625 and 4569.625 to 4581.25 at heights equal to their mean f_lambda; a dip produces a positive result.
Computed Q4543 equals 3.0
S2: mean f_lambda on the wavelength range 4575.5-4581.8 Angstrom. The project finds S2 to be 0.84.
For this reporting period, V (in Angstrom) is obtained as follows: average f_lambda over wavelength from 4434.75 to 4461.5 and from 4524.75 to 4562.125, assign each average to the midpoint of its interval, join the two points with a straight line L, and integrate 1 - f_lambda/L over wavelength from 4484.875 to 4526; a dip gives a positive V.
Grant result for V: -4.1 Angstrom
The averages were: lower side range 0.706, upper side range 0.804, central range 0.841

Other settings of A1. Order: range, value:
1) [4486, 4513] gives 0.841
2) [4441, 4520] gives 0.782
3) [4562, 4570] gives 0.884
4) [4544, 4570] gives 0.857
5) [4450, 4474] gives 0.702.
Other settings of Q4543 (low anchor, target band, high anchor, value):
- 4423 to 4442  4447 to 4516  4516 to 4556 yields -4.0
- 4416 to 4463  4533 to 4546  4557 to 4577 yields 0.6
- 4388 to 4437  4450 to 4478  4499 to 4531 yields 0.9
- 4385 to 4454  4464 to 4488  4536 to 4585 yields -1.4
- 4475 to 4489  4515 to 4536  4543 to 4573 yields 1.6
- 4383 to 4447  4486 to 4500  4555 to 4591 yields -0.6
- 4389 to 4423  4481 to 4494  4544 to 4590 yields -0.6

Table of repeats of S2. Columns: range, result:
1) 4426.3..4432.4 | 0.701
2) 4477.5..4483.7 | 0.764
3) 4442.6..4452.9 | 0.775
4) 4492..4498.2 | 0.772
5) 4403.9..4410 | 0.528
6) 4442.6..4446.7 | 0.771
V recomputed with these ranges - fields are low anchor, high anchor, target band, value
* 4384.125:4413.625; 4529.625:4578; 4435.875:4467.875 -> -0.8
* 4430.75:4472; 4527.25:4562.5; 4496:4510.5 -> -2.2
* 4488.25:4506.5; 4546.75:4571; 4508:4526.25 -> -0.2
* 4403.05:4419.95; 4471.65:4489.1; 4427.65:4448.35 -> -0.6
